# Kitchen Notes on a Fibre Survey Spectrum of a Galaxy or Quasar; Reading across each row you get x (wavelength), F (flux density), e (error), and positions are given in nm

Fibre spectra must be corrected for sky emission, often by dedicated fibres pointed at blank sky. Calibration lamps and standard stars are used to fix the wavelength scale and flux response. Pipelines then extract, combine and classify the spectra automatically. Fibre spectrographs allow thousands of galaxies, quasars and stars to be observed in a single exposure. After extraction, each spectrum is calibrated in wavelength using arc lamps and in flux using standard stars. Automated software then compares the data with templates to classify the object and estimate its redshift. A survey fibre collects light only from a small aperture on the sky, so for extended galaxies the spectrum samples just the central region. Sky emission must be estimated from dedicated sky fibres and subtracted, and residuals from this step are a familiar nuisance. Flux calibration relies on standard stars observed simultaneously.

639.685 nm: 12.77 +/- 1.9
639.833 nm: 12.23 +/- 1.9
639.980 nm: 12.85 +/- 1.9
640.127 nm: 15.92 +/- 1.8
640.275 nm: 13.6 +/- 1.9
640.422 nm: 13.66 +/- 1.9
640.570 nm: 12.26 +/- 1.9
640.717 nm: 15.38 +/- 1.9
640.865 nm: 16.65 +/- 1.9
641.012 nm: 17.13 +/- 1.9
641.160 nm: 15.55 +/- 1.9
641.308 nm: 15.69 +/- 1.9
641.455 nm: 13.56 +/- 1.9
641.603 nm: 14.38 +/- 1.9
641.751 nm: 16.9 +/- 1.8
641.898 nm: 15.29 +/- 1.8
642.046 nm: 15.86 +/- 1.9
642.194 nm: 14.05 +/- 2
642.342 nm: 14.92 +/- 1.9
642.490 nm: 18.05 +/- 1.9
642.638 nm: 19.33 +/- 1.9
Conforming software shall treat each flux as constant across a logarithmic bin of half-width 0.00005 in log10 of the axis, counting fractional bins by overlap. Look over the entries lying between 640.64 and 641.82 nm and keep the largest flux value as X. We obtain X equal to 17.13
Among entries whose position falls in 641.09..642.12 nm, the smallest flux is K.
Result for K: 13.56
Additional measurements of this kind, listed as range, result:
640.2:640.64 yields 12.26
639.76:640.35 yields 12.23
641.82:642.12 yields 15.29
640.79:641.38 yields 15.55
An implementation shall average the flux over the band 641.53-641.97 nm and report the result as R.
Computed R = 15.5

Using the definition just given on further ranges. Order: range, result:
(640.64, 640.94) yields 16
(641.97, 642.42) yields 15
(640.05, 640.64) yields 13.9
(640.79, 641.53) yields 15.7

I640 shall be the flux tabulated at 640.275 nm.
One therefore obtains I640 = 13.6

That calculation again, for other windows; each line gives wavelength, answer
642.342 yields 14.92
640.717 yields 15.38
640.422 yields 13.66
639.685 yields 12.77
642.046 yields 15.86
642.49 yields 18.05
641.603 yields 14.38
